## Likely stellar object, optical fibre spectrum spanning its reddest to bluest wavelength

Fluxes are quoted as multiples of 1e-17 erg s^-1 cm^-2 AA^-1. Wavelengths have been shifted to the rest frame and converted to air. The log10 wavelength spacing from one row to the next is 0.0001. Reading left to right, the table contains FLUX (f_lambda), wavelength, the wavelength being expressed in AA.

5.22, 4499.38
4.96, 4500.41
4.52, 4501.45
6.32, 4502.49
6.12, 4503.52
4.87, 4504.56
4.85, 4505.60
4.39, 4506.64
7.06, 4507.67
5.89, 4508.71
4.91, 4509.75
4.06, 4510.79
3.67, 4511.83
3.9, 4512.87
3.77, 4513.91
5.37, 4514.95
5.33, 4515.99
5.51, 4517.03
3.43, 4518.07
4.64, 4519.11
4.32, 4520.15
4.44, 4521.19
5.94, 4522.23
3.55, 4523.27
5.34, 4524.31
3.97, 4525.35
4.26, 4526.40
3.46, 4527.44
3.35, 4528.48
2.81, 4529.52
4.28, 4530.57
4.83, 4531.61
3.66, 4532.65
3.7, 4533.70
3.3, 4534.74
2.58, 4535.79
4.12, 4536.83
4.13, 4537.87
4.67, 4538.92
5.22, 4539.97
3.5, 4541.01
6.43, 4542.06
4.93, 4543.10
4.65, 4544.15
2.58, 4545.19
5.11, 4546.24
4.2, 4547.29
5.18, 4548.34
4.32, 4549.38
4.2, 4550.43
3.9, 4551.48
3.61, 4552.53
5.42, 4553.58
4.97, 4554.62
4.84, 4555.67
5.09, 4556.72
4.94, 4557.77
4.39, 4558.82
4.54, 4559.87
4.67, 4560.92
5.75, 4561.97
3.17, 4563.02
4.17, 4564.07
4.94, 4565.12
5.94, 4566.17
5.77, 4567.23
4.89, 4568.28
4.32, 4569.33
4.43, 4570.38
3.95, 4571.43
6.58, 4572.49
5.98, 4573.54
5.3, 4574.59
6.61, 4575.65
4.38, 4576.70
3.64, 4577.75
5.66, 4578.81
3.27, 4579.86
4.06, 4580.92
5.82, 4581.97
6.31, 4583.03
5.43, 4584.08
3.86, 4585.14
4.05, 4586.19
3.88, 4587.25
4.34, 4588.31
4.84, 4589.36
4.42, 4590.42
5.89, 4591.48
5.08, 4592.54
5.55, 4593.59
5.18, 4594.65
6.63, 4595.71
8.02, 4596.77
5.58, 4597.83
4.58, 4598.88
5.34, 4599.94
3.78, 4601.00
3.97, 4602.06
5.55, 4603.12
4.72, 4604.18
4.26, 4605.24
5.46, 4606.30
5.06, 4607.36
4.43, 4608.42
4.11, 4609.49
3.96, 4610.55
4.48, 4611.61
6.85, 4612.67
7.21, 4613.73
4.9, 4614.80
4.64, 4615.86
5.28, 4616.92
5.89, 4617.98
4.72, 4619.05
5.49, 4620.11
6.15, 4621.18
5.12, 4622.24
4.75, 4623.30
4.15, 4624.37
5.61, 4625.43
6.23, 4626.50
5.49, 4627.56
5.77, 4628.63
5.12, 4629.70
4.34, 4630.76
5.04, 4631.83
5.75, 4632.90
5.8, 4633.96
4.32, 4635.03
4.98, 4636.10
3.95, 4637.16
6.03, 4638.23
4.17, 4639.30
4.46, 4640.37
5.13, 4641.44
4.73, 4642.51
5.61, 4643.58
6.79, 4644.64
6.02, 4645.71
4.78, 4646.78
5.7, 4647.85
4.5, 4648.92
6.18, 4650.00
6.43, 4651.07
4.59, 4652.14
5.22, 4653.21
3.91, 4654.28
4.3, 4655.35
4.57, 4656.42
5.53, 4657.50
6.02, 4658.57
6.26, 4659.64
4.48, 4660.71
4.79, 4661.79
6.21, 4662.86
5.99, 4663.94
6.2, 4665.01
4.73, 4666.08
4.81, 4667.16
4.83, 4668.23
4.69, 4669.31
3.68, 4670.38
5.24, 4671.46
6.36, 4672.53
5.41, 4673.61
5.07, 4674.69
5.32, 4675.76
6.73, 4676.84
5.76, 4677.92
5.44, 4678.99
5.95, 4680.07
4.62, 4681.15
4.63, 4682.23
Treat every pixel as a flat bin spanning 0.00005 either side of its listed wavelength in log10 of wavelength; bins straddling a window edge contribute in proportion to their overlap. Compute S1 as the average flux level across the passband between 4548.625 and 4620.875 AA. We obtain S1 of 4.97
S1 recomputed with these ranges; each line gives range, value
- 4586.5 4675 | 5.18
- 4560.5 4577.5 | 5.03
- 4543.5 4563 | 4.54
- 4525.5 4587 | 4.55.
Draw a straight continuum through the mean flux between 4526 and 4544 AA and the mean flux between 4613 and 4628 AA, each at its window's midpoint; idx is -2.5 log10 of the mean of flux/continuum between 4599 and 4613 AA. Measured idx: 0.10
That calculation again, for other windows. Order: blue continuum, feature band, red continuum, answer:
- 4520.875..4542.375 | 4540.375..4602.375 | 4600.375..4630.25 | -0.06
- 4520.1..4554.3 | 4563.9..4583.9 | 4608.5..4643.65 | -0.10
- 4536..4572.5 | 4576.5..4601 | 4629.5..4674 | -0.04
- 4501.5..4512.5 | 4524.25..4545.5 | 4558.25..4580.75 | 0.23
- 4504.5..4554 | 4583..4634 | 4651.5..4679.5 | -0.06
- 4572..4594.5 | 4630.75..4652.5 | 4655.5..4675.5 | -0.01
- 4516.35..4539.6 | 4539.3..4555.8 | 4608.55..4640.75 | -0.06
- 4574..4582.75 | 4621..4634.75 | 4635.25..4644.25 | -0.08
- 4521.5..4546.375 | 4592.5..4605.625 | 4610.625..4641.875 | -0.08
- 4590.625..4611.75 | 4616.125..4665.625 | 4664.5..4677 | -0.02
